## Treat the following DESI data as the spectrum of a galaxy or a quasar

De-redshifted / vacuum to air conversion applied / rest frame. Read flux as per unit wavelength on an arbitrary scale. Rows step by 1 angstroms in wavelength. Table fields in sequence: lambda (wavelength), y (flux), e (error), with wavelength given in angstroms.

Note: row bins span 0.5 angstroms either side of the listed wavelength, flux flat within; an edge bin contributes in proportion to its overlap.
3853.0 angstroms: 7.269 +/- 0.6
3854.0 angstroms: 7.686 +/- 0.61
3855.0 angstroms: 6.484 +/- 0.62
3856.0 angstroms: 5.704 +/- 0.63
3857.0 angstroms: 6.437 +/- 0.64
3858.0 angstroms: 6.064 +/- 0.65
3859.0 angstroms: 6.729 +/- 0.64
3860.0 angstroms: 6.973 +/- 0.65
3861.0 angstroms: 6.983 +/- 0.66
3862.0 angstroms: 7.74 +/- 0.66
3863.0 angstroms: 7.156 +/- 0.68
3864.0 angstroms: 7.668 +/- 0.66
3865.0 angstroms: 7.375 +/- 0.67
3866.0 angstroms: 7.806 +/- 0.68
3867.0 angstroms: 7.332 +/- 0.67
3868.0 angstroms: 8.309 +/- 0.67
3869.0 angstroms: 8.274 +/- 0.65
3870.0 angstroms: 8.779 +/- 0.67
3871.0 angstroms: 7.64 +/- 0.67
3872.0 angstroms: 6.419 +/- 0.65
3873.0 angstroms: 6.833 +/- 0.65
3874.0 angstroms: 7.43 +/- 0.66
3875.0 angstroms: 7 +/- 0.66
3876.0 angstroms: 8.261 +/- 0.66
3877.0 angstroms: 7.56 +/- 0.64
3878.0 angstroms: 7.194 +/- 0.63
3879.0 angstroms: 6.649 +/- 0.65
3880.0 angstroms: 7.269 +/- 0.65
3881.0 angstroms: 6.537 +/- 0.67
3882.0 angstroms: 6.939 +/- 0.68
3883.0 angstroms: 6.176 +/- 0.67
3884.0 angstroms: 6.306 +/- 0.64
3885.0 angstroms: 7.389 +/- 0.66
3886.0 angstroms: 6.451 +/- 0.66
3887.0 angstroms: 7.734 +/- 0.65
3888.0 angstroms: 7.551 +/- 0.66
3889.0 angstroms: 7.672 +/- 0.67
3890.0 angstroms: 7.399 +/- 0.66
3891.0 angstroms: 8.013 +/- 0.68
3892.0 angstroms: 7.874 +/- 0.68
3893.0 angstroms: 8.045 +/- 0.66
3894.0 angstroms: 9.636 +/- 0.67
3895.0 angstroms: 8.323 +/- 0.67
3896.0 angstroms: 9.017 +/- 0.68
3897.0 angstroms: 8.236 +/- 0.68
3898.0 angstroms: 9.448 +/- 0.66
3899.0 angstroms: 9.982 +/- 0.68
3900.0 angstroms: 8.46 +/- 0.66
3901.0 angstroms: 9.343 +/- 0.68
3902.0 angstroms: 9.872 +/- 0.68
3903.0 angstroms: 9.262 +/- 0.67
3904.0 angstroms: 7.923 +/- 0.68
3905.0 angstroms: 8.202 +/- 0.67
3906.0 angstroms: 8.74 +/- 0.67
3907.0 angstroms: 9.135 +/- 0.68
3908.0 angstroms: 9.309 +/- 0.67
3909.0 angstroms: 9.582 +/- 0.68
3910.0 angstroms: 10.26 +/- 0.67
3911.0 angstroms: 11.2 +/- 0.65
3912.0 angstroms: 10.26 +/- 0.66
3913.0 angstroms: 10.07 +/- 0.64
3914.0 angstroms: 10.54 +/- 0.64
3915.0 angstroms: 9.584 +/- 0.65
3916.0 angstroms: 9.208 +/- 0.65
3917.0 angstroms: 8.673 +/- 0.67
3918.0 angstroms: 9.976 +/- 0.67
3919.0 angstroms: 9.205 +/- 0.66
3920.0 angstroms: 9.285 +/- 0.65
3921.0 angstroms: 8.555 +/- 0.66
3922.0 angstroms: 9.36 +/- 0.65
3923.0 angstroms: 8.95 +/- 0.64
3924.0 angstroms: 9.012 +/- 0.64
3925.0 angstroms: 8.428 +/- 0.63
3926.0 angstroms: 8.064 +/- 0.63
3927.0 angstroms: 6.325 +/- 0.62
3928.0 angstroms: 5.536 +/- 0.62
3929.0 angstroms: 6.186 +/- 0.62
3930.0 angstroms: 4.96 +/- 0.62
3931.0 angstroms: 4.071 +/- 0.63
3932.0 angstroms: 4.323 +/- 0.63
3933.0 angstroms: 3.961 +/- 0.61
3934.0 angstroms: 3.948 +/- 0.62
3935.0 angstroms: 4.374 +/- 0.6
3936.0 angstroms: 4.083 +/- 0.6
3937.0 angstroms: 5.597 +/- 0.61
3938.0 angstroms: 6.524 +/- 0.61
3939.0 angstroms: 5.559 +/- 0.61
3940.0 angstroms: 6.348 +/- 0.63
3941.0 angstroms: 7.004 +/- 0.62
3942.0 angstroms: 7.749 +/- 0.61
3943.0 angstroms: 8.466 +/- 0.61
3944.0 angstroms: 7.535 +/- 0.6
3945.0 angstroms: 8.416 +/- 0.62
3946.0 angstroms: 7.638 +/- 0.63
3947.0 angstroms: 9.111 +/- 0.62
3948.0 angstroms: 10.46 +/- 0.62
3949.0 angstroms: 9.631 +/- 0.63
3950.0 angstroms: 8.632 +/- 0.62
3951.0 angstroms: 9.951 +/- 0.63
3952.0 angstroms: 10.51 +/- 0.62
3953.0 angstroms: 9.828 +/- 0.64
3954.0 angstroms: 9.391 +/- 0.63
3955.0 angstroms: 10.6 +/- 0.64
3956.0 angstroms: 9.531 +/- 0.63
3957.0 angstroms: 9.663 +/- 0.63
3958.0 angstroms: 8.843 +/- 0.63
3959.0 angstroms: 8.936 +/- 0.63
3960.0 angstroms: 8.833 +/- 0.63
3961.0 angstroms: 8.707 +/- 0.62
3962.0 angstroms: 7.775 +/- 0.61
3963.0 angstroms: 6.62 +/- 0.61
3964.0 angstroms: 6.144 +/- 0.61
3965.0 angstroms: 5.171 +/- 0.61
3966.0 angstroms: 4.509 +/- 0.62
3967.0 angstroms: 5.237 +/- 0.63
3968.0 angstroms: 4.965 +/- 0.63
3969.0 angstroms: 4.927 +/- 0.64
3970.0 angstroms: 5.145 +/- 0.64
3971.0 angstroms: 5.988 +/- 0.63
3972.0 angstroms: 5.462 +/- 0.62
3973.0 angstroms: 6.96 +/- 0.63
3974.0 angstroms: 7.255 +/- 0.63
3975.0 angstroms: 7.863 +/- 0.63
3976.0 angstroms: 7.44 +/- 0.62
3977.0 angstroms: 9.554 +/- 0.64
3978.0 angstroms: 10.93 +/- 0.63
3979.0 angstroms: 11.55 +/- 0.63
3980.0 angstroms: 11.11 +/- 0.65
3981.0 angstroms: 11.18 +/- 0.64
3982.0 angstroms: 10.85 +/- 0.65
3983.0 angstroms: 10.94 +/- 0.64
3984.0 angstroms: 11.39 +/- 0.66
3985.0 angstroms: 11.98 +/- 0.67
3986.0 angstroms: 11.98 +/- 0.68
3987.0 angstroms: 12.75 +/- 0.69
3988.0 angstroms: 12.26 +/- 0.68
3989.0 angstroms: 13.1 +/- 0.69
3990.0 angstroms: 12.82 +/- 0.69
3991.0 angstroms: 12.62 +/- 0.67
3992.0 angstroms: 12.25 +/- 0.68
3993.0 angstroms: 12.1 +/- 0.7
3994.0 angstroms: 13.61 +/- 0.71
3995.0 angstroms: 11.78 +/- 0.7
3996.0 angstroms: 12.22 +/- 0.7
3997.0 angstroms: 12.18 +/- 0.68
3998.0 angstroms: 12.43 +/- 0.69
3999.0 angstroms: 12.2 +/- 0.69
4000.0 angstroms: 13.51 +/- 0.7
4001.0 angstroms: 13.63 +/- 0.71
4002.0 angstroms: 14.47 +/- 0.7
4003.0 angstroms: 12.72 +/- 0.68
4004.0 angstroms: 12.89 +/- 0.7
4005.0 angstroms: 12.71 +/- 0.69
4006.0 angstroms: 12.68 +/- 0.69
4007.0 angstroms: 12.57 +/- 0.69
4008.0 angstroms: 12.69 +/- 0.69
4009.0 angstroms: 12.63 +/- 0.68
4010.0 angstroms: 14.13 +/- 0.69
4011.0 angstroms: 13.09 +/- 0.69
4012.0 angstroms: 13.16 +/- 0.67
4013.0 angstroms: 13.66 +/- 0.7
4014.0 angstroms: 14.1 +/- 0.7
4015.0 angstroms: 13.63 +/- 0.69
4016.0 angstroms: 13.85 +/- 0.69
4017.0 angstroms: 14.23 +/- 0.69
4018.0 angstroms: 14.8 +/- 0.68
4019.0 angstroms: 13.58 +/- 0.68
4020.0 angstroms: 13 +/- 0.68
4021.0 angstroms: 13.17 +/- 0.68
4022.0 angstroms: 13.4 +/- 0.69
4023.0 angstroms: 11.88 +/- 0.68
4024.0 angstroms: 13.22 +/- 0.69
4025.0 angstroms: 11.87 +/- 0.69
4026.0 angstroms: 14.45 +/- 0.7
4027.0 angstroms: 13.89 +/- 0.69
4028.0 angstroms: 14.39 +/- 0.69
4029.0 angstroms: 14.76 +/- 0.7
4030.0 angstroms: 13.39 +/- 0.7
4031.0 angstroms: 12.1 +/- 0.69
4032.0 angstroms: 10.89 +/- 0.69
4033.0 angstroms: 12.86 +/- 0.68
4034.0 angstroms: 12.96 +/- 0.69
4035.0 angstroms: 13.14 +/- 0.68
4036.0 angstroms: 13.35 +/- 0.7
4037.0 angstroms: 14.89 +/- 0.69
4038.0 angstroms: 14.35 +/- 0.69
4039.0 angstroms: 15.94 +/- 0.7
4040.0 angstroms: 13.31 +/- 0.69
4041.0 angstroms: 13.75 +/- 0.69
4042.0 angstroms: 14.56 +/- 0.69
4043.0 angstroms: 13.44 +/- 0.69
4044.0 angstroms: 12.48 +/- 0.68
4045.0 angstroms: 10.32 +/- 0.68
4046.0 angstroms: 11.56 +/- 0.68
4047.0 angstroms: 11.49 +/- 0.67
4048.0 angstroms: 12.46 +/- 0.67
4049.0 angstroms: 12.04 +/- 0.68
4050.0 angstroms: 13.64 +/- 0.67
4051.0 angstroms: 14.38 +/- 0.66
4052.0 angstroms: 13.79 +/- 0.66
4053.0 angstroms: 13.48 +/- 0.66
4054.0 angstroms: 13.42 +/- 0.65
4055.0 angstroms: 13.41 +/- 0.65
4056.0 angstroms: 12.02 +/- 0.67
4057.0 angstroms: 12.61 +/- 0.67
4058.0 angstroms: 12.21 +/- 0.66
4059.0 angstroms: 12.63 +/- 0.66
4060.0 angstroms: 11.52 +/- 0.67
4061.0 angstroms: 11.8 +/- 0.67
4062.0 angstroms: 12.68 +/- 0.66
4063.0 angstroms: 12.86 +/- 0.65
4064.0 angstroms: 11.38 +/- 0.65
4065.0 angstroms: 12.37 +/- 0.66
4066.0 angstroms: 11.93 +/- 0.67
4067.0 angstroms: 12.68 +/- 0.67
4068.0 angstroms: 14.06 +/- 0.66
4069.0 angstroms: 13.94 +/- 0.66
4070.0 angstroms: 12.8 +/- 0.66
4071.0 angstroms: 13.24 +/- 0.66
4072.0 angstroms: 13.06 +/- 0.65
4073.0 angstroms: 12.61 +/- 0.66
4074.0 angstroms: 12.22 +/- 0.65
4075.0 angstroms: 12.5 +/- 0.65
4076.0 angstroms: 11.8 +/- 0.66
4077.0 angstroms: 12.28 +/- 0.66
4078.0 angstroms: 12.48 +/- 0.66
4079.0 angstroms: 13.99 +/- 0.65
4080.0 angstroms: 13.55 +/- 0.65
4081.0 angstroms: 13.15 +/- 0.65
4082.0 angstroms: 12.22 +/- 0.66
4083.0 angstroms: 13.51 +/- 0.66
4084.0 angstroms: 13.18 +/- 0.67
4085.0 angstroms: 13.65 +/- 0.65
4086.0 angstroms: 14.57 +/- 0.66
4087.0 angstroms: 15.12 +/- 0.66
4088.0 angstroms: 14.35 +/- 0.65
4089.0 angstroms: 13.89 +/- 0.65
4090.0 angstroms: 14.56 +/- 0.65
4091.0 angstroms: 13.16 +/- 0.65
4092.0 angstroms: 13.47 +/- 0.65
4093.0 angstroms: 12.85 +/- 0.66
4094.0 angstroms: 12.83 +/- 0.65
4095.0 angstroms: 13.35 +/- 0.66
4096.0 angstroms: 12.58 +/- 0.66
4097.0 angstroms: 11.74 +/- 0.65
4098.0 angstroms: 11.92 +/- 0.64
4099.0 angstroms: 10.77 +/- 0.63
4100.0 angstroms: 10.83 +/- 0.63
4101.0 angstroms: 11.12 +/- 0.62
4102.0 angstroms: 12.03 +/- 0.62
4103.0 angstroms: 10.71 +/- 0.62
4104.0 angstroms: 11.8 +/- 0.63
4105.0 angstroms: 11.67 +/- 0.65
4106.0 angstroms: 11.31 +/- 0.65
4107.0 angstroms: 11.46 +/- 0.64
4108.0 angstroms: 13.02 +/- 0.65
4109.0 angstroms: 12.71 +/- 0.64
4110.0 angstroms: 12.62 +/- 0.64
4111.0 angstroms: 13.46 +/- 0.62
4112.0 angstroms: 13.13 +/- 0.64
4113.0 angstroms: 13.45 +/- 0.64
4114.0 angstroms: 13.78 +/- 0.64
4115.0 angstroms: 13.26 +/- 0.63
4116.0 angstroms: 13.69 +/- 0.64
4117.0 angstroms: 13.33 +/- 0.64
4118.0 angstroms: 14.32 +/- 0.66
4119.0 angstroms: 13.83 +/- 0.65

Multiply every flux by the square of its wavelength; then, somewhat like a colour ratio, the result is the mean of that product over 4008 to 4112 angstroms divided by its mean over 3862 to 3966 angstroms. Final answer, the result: 1.8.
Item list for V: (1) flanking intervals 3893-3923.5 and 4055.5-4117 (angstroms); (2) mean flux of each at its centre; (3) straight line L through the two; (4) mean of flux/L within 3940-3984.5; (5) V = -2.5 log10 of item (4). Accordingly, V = 0.23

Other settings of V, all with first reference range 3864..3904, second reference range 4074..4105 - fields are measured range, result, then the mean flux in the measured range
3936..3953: 0.164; 8.01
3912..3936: 0.169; 7.49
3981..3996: -0.173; 12.1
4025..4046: -0.167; 13.4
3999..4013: -0.215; 13.1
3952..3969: 0.232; 7.79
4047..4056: -0.112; 13.2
